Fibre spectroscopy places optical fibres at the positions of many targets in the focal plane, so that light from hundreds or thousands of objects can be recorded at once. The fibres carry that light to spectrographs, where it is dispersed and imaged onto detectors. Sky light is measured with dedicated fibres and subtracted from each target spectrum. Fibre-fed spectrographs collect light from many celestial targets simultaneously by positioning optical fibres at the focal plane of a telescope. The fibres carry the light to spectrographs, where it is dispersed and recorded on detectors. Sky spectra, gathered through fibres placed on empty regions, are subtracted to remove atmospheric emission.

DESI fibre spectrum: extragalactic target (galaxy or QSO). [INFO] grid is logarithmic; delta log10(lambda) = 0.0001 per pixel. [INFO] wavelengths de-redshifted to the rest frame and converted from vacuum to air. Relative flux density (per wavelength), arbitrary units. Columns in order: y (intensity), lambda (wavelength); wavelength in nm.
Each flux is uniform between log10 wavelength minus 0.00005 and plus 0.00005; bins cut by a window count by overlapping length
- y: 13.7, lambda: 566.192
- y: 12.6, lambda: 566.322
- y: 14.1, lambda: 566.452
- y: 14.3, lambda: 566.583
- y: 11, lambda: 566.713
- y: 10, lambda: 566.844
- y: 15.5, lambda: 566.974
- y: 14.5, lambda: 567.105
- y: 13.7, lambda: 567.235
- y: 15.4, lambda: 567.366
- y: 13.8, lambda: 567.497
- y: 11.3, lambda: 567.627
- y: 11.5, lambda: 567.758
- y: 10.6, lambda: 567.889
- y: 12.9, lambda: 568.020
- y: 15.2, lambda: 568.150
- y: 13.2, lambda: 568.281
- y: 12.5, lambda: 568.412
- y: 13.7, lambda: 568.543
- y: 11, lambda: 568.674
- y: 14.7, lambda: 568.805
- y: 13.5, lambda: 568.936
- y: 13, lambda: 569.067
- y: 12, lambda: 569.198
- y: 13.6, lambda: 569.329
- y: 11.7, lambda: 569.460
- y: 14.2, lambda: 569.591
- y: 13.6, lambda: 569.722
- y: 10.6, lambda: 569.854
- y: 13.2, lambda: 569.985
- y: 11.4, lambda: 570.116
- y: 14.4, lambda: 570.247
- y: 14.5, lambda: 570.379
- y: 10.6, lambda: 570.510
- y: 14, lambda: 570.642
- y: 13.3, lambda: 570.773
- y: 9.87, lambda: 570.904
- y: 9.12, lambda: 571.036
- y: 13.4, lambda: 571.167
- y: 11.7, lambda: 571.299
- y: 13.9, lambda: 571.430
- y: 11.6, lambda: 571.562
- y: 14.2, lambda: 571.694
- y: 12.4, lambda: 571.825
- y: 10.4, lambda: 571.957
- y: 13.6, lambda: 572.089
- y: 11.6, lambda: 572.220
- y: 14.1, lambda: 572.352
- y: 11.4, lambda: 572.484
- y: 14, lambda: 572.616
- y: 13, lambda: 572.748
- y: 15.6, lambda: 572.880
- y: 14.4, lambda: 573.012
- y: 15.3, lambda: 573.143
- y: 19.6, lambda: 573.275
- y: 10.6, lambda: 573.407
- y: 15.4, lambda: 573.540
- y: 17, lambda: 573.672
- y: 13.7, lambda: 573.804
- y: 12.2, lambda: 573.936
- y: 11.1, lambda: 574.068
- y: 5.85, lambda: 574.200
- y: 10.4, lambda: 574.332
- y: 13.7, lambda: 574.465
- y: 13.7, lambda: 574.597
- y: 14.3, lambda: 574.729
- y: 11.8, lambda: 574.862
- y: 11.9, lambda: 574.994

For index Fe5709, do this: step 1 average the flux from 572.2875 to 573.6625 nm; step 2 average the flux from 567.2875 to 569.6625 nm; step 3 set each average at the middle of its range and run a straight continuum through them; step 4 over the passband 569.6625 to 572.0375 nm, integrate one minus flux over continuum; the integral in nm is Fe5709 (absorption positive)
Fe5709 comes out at 0.24 nm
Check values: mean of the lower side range 13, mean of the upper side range 14.4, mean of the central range 12.3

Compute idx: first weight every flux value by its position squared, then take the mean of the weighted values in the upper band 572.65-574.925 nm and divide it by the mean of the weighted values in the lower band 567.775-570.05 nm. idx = 1.06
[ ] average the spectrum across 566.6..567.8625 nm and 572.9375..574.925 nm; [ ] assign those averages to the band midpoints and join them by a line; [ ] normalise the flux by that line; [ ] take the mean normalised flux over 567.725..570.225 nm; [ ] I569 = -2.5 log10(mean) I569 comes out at 0.021 mag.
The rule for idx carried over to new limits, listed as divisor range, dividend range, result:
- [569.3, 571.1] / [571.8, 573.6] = 1.11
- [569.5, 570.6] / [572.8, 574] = 1.17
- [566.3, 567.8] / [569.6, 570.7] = 0.98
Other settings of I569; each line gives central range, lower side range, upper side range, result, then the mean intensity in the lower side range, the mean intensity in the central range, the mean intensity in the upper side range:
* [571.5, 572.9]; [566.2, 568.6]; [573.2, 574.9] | 0.02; 13.1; 12.8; 13.1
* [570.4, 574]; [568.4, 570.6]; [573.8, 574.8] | -0.08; 12.9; 13.2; 11.8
